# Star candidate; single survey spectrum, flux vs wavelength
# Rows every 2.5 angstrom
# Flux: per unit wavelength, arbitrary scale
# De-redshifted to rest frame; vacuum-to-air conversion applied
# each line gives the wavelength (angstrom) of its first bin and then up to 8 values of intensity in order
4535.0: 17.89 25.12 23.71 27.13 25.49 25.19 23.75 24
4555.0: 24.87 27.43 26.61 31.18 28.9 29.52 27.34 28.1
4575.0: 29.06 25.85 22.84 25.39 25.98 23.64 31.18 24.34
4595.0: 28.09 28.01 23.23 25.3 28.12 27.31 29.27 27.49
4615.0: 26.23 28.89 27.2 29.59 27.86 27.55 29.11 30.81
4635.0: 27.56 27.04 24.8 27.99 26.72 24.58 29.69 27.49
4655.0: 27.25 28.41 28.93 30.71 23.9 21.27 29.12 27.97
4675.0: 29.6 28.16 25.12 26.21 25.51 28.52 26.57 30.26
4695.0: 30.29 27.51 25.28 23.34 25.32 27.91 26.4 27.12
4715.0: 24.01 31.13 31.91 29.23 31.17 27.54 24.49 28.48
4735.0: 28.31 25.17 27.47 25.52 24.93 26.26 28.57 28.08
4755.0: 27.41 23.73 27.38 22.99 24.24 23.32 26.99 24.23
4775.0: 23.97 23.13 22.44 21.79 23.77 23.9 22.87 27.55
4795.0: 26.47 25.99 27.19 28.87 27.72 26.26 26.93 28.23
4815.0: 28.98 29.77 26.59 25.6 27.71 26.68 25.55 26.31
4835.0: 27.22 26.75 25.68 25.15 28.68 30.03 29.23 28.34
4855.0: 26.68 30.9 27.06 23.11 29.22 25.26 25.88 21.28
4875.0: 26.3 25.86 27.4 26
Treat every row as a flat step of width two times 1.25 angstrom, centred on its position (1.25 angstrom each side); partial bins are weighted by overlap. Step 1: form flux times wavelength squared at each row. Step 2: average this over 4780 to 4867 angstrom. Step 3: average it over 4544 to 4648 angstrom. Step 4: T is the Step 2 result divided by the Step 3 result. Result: 1.09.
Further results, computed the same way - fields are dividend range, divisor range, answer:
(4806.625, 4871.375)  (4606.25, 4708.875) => 1.07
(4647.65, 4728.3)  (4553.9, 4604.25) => 1.08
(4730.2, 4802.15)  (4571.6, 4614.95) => 1.03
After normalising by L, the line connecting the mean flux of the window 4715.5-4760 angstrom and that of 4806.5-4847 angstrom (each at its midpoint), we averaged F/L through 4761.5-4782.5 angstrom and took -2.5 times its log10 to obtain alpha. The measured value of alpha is 0.15 mag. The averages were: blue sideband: 27.5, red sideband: 27.1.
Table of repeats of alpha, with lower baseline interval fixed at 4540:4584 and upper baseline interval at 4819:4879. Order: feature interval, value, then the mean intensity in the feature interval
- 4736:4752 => 0.009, 26.4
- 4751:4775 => 0.055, 25.3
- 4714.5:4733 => -0.080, 28.7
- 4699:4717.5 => 0.026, 26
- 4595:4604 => 0.026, 25.9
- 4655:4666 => -0.056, 28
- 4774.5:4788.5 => 0.156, 23.1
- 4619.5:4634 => -0.085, 28.7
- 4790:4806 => -0.011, 26.9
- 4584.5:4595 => 0.001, 26.5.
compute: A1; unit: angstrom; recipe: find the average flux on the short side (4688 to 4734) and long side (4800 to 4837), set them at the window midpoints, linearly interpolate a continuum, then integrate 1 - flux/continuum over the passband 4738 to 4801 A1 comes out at 5.2 angstrom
